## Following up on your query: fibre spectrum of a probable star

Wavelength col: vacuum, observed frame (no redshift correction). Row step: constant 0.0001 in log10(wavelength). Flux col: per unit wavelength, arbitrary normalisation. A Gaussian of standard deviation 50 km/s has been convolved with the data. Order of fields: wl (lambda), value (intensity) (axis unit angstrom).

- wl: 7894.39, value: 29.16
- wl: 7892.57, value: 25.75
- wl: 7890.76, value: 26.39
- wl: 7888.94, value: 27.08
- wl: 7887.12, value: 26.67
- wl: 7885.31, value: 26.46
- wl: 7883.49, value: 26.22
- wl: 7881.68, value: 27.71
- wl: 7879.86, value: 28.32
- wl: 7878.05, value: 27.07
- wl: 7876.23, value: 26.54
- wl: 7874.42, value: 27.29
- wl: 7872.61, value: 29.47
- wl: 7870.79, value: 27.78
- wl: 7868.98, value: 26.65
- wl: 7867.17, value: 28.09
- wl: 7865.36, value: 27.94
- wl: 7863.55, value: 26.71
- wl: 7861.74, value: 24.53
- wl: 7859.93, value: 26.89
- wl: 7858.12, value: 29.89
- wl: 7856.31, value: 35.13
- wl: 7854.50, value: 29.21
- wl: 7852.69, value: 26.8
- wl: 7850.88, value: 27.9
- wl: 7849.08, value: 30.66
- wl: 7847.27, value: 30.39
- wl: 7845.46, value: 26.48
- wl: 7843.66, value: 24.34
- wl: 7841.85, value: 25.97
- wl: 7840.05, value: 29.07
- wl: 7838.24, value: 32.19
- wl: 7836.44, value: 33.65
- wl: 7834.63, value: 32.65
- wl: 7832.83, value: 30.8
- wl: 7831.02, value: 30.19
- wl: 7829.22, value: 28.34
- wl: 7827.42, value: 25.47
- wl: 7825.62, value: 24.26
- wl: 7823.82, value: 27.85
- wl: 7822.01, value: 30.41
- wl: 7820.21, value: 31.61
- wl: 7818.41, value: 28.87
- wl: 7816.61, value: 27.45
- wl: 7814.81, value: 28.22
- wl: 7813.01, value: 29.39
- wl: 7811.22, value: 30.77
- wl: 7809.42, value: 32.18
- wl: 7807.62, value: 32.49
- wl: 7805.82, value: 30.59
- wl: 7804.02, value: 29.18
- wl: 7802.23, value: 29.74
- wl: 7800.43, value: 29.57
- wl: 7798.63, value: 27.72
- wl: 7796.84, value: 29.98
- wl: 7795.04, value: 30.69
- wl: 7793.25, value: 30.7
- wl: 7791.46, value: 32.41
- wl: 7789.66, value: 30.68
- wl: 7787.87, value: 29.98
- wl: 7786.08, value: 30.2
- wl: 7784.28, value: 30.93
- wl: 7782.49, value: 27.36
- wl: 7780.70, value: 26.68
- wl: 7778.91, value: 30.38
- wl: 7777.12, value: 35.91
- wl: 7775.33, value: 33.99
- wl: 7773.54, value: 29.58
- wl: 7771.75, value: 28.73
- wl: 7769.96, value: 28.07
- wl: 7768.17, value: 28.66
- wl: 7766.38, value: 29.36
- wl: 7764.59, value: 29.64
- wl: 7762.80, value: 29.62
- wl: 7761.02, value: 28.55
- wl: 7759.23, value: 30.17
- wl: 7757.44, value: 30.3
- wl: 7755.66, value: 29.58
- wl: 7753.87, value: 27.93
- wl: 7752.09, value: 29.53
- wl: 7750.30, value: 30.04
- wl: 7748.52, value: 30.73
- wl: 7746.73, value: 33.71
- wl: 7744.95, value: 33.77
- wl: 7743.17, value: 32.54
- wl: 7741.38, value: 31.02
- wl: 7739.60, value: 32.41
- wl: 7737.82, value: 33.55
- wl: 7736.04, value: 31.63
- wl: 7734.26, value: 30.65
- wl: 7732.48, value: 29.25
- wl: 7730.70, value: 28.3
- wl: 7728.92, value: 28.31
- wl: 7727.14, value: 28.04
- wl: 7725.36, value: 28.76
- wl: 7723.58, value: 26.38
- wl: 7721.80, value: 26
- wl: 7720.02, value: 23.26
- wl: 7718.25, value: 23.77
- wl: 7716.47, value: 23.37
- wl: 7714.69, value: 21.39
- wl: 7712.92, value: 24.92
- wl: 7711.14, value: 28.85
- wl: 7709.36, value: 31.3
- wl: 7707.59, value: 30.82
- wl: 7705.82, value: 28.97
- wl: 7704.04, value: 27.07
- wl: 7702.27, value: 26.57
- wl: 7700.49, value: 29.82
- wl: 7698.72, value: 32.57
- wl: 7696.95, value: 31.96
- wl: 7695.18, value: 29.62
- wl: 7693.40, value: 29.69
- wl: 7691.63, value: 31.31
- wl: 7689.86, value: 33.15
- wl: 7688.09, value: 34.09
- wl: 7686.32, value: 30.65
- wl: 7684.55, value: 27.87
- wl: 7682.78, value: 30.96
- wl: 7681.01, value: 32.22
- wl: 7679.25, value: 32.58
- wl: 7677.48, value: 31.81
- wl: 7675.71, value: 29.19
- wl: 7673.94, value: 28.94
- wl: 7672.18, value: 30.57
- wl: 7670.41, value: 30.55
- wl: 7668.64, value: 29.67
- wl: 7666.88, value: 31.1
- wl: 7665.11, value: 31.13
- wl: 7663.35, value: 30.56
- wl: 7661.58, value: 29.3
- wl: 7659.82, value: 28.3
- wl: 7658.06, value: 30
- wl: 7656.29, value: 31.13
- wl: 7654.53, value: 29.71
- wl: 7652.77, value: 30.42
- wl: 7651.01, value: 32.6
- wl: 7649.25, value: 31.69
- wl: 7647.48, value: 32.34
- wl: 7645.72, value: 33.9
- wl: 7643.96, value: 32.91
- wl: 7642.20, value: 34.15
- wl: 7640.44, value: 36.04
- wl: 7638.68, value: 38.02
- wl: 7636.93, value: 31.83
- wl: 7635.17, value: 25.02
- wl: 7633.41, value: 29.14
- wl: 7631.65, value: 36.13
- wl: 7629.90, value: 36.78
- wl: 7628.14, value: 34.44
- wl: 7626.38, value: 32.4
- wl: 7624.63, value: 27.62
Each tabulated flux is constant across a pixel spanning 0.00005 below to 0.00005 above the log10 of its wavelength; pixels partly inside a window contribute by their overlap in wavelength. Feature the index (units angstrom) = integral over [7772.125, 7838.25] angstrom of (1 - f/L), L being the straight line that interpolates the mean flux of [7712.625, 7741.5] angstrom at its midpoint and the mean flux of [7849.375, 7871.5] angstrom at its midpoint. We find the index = -4.85 angstrom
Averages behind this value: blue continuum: 27.7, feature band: 30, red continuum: 28.2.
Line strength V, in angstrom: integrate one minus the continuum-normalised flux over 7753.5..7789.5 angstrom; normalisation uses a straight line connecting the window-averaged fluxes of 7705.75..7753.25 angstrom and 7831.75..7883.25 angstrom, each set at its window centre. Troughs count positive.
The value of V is -1.3 angstrom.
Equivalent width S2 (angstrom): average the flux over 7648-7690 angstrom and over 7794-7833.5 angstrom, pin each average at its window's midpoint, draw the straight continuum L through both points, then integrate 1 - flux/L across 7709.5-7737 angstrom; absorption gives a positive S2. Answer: 2.9 angstrom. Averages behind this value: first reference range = 30.7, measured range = 27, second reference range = 29.3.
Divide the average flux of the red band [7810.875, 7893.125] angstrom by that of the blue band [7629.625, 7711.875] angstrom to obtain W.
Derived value 0.9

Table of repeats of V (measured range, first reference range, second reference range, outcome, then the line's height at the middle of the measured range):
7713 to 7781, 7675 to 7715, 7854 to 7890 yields 0.1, 29.3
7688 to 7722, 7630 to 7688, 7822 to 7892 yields 2.6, 30.6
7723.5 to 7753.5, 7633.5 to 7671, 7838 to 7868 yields -0.5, 30.1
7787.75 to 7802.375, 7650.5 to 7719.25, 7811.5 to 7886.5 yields -0.7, 28.8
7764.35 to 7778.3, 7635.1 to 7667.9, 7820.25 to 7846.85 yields -0.3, 29.8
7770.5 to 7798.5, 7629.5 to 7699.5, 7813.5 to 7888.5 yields -0.9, 29.4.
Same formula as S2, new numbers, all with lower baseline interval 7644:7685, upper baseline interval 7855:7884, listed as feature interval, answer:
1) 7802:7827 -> -0.62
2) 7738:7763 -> -1.03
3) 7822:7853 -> -0.39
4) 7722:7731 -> 0.64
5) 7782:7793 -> -0.50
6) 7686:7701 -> -0.55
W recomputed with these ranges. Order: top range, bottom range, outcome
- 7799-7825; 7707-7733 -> 1.11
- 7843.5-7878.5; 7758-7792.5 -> 0.93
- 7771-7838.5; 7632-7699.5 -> 0.96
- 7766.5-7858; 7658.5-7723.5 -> 1.02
